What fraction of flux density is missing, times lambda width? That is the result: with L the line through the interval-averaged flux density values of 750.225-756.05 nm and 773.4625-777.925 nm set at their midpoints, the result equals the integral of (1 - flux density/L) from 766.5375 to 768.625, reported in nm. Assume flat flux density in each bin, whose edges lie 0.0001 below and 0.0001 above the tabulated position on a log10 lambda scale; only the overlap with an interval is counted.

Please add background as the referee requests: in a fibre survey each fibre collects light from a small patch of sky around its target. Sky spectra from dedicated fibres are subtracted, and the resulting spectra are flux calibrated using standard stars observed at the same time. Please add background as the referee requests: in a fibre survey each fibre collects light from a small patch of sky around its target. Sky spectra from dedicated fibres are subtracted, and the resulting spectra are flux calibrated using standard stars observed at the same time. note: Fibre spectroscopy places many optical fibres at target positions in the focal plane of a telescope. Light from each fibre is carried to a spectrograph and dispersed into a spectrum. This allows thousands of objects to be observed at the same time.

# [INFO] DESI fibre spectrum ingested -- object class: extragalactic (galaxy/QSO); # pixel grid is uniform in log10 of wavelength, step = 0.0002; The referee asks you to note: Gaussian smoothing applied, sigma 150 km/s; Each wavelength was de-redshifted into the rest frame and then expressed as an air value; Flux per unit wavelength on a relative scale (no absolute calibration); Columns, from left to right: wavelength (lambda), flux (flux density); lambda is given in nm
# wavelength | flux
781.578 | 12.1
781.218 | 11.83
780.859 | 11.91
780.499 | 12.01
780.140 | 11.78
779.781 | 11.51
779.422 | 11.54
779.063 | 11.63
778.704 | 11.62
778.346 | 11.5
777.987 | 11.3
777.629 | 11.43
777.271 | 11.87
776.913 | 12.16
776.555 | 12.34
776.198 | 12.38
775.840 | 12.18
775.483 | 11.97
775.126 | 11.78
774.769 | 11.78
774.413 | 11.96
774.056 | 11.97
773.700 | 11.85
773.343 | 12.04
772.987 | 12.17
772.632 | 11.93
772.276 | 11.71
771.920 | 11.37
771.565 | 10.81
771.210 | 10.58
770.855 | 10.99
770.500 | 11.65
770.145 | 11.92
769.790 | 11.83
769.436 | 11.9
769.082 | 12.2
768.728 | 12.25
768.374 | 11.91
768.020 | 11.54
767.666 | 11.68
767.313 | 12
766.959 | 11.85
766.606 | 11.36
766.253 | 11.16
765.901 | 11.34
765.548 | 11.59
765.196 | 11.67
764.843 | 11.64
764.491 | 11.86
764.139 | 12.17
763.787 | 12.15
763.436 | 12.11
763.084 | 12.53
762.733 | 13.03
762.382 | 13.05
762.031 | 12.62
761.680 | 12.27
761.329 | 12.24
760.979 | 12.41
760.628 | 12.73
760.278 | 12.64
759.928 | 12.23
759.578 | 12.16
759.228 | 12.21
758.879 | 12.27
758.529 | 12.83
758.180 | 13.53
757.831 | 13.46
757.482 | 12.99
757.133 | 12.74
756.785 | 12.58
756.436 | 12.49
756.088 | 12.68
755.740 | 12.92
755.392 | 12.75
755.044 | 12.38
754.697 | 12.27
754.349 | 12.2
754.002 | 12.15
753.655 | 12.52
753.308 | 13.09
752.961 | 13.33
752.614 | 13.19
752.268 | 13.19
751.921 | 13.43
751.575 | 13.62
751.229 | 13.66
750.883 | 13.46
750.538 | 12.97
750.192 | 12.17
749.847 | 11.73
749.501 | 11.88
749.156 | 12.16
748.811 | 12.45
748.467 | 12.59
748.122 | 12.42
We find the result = 0.092 nm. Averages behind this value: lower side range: 12.9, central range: 11.8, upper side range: 12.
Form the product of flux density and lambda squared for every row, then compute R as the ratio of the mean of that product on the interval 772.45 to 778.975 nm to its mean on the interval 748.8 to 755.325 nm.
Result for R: 1.0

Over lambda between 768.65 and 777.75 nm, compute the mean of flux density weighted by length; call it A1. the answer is 11.8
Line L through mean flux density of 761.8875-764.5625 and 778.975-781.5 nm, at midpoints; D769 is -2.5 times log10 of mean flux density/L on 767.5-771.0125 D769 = 0.04 mag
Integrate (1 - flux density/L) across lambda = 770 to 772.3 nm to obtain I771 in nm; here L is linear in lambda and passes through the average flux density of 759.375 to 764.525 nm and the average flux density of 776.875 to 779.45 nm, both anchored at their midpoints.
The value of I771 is 0.14 nm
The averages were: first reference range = 12.4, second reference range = 11.6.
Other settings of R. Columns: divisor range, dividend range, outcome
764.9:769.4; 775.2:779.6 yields 1.04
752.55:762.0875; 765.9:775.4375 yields 0.96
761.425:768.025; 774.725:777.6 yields 1.03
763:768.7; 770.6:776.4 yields 1.01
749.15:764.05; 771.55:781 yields 0.98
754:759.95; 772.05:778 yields 0.99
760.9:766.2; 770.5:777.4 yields 1.00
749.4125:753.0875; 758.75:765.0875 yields 0.98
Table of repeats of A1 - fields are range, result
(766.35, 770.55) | 11.8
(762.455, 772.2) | 11.8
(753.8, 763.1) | 12.6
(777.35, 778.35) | 11.4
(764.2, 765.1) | 11.8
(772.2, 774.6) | 12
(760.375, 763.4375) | 12.6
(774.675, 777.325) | 12.1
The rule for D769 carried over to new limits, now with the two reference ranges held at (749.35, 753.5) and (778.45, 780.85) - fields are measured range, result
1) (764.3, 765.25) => 0.06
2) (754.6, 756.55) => 0.02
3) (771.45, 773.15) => 0.04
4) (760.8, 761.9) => 0.02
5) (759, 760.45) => 0.03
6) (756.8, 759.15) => -0.02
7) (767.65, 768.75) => 0.04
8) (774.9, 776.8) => -0.02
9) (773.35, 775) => 0.00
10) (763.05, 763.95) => 0.02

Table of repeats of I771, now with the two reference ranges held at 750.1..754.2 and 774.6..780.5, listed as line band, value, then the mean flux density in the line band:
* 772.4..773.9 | 0.00 nm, 12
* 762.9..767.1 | 0.22 nm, 11.8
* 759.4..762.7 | 0.03 nm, 12.5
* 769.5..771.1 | 0.08 nm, 11.6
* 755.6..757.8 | 0.01 nm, 12.8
